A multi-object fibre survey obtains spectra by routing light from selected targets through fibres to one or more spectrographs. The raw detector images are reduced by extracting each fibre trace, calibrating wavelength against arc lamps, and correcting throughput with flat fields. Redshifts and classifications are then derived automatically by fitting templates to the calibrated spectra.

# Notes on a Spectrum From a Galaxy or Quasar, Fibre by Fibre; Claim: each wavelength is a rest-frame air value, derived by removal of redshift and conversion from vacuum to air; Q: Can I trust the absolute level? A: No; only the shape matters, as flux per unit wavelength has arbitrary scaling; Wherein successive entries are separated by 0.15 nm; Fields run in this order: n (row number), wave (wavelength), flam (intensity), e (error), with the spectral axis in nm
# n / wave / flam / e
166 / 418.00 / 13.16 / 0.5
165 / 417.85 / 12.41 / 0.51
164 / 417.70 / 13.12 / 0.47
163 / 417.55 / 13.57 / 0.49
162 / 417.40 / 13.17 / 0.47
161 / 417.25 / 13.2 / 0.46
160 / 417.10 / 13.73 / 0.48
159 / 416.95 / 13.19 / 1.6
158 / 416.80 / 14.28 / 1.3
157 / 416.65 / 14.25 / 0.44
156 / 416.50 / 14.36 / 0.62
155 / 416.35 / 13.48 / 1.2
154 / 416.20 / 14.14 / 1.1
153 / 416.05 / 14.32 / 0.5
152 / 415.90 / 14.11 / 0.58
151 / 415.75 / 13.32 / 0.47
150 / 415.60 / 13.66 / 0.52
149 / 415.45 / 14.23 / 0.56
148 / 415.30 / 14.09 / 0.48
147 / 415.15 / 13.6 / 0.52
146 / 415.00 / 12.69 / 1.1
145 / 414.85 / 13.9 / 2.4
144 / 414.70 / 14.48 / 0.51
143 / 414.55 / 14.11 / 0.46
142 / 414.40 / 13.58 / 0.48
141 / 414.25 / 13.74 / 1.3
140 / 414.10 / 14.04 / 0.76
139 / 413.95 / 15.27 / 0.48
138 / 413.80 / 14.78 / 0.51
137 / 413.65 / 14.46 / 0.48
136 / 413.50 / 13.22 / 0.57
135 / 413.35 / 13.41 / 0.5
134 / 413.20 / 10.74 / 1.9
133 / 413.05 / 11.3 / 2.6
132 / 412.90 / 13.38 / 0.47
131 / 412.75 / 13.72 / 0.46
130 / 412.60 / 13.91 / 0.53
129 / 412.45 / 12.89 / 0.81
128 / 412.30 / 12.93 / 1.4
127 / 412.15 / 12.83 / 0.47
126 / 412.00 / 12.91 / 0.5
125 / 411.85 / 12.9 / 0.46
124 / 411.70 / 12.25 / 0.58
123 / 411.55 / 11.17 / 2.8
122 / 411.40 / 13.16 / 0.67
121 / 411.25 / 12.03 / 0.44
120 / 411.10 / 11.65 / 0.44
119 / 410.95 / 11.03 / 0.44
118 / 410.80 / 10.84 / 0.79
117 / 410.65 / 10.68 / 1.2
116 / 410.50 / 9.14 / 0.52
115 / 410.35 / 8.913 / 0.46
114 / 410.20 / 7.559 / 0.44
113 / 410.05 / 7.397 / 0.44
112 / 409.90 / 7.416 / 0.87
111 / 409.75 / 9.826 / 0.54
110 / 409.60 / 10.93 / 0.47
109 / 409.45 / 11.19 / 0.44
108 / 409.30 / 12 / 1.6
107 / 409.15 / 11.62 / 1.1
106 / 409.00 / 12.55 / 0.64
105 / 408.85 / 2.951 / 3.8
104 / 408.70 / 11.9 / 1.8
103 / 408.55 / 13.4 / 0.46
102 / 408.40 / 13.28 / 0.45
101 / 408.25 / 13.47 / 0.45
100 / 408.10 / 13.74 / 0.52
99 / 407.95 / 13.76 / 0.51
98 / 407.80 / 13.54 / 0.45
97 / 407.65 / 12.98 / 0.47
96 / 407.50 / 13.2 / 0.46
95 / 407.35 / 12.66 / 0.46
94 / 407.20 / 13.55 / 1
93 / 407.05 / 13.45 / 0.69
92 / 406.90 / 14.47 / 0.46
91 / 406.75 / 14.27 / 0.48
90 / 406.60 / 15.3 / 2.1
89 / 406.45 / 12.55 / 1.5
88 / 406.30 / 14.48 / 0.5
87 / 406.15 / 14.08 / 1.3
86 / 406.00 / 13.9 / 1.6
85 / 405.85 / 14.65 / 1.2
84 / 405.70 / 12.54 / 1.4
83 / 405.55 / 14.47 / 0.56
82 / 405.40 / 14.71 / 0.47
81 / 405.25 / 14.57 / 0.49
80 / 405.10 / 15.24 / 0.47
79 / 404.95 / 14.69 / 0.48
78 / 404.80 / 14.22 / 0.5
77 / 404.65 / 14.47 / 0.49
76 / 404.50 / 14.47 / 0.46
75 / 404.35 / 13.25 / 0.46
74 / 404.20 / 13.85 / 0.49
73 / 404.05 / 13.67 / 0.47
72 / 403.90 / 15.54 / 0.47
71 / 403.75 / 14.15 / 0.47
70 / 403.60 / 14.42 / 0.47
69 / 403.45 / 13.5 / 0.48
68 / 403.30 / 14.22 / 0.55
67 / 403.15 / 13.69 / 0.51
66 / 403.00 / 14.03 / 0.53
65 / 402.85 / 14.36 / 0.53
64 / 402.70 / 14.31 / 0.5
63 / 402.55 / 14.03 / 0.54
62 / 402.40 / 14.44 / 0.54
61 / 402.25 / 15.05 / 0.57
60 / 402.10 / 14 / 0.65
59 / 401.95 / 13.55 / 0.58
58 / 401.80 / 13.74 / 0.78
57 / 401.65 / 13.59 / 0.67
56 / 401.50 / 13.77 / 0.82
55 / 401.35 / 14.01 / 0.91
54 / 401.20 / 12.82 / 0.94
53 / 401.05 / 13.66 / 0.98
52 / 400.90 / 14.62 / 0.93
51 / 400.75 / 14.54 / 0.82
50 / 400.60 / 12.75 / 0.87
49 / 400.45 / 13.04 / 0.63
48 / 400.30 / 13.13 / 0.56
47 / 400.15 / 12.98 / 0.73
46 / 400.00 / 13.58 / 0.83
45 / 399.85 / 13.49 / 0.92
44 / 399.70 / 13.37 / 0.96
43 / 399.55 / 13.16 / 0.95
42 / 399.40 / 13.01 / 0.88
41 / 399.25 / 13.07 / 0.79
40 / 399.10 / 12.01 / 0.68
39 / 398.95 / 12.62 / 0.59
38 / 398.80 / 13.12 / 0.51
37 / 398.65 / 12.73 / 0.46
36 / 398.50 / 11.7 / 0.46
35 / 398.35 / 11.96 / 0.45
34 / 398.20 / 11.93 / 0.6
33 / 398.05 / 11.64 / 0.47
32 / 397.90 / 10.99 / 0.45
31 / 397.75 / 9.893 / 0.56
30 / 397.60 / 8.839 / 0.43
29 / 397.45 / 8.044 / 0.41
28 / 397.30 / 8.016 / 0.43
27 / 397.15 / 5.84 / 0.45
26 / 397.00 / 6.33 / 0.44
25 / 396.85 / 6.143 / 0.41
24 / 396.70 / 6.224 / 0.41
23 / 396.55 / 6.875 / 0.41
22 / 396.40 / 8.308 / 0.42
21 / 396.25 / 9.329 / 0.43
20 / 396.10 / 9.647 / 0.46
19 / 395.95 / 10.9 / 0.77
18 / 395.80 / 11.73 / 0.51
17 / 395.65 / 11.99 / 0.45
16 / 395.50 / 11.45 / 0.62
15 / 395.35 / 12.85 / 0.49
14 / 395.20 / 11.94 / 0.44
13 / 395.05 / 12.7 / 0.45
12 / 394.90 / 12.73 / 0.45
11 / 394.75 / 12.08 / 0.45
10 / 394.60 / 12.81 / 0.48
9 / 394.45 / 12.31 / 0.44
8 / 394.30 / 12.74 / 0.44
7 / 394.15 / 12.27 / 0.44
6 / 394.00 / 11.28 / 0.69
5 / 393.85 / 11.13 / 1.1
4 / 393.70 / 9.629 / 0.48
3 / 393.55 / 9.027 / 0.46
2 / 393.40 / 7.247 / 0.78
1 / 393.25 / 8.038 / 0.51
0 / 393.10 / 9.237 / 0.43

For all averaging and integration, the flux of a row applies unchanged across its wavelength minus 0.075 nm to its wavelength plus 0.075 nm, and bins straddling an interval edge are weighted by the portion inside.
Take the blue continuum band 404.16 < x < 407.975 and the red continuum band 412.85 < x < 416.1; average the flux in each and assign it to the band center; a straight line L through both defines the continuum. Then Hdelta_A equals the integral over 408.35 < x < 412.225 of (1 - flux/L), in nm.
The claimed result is 0.842 nm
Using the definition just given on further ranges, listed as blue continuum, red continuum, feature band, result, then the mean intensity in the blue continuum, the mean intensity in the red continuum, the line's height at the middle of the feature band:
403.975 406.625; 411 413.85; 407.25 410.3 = 0.507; 14.2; 12.8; 13.5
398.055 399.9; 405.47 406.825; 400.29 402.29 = -0.099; 12.6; 14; 13.1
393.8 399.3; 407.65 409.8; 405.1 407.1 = -0.451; 10.7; 11.8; 11.6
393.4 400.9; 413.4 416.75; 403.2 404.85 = -0.255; 11.2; 14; 12.3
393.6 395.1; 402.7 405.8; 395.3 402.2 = 0.761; 11.9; 14.2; 12.9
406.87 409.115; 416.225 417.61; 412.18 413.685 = 0.027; 12.5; 13.7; 13.2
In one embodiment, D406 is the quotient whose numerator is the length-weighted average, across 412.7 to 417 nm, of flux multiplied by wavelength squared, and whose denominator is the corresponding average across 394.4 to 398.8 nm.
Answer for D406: 1.5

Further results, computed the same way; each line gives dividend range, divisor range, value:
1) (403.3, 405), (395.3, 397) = 1.57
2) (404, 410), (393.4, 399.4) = 1.29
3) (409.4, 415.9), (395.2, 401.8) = 1.16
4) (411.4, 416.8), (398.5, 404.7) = 1.05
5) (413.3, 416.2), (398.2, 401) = 1.15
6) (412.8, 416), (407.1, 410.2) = 1.22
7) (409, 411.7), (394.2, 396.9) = 1.05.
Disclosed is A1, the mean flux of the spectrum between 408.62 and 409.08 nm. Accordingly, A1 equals 9.21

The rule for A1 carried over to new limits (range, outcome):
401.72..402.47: 14.2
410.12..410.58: 8.55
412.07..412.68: 13.1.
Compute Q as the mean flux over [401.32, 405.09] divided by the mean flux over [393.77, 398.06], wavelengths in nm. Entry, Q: 1.4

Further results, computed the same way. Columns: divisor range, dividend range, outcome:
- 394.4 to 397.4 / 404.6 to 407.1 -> 1.43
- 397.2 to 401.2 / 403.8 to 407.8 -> 1.15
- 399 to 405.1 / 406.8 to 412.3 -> 0.84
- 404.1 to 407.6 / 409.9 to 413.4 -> 0.82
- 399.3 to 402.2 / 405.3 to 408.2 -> 1.02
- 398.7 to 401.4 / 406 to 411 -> 0.89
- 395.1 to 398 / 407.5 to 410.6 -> 1.18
